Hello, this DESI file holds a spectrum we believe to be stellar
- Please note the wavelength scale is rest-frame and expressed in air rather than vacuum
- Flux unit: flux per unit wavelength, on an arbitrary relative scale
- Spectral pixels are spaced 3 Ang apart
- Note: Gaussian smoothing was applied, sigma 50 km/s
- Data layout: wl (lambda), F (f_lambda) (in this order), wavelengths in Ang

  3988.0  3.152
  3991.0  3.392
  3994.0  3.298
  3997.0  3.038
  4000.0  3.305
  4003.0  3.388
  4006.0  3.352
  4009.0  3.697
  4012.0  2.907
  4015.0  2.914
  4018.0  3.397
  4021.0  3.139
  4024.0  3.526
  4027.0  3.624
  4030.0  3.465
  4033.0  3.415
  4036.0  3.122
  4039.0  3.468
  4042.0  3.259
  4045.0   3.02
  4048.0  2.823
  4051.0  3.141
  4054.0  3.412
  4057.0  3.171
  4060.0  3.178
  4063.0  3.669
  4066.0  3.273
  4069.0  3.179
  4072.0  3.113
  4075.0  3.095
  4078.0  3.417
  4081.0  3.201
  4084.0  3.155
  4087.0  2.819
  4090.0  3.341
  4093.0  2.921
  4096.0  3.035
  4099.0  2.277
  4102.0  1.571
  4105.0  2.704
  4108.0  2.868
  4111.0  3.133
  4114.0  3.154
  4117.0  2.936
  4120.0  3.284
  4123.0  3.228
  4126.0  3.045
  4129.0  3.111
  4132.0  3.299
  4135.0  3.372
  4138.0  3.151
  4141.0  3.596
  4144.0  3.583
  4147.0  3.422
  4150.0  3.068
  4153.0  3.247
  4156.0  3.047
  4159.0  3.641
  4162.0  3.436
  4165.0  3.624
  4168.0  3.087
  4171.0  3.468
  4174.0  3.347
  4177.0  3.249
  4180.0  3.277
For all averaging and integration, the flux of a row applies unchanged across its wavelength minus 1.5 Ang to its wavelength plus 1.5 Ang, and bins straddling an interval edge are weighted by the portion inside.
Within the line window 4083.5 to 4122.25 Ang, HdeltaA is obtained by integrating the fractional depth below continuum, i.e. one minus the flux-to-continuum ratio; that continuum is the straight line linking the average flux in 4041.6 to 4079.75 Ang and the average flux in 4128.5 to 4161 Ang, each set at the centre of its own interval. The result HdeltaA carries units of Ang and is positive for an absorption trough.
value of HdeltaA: 4.9 Ang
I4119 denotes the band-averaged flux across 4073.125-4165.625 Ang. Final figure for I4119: 3.12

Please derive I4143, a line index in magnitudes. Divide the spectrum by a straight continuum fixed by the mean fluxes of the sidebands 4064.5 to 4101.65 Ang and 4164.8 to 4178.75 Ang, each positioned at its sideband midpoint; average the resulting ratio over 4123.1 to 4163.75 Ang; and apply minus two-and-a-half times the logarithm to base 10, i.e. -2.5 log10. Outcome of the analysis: -0.03 mag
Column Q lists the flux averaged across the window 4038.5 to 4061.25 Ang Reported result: 3.17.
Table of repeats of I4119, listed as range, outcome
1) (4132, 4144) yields 3.39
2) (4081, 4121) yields 2.87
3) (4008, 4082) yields 3.26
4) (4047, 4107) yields 3.03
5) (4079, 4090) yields 3.11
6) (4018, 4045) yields 3.36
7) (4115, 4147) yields 3.27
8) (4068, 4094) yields 3.14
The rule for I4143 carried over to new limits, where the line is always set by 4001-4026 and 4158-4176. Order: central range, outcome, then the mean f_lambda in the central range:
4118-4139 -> 0.06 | 3.21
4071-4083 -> 0.05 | 3.21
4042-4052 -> 0.10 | 3.03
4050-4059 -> 0.03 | 3.24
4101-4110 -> 0.34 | 2.47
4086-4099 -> 0.14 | 2.95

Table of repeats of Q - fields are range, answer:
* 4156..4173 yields 3.41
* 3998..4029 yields 3.32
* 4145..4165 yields 3.34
